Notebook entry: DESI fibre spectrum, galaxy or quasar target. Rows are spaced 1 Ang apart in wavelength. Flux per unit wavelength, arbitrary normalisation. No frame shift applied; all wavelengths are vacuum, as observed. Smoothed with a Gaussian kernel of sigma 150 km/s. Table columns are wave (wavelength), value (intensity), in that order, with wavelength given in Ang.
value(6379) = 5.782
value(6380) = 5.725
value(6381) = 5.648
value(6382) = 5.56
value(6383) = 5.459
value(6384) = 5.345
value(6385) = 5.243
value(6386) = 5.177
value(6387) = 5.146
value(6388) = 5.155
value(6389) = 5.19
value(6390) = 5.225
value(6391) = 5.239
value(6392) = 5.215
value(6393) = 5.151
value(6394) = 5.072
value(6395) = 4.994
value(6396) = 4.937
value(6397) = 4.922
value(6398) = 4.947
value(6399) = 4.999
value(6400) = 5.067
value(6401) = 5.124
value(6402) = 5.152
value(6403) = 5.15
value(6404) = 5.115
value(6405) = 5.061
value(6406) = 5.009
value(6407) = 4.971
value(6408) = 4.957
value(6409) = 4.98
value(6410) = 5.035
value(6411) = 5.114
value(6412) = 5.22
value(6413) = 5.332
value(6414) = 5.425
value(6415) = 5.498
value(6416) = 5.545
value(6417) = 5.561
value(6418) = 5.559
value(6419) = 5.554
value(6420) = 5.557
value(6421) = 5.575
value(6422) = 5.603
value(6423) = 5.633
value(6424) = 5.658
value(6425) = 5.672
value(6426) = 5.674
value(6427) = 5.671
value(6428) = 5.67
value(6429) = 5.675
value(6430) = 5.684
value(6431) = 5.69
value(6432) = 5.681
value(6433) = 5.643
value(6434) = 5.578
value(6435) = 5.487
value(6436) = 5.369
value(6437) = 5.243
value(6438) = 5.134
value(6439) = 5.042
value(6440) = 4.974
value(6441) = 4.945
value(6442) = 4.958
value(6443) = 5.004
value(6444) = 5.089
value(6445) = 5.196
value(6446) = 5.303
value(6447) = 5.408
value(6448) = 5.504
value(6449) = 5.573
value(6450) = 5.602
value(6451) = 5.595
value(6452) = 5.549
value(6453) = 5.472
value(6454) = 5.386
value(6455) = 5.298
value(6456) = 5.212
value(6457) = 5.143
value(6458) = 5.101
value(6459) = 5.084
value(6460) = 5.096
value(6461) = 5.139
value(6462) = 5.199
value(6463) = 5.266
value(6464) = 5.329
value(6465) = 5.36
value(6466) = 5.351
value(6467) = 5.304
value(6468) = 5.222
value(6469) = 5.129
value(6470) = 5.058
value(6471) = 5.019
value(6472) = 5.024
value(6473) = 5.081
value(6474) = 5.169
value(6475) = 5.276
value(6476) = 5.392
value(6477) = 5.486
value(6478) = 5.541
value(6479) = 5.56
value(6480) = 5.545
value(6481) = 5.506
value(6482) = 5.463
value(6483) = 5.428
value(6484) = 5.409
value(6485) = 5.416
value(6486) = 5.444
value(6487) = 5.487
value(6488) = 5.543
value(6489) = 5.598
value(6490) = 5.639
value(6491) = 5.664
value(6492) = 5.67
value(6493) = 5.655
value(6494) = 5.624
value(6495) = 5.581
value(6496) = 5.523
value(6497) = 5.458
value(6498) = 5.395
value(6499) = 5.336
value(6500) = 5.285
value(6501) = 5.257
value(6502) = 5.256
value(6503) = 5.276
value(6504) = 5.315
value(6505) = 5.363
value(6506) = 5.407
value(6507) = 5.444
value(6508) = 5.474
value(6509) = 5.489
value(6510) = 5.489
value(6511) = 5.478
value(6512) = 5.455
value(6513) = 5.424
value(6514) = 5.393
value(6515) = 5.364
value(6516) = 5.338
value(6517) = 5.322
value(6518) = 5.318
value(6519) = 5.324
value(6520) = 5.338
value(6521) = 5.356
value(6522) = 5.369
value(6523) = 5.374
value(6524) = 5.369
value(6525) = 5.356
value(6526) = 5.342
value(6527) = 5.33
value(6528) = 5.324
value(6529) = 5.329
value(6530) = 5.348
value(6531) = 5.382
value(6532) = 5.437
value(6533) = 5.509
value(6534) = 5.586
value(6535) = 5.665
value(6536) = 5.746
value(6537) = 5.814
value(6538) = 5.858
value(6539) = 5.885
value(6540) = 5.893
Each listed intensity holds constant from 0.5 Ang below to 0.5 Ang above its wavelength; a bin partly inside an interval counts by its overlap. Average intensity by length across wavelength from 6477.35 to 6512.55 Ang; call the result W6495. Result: 5.47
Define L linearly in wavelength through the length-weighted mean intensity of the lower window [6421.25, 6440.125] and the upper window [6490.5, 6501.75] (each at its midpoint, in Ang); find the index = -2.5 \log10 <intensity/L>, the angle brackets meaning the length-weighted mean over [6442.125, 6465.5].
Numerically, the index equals 0.044 mag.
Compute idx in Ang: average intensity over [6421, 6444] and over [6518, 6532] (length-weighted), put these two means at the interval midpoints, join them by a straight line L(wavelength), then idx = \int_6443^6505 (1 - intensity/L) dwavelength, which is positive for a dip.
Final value 0.40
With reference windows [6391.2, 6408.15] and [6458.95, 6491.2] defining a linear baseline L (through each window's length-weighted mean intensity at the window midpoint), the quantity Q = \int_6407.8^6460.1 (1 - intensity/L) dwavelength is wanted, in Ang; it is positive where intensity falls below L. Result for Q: -2.0 Ang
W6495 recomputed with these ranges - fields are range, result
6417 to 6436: 5.62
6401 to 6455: 5.37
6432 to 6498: 5.35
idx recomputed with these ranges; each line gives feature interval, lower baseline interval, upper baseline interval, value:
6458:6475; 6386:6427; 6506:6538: 0.54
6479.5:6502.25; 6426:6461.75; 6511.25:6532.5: -0.55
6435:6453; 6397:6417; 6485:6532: -0.10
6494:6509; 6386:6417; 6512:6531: -0.22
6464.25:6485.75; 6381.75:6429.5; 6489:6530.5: 0.19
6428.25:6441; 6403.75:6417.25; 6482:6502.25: -0.33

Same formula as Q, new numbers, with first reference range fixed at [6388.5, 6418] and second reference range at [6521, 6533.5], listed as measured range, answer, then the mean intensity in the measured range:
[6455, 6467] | 0.1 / 5.22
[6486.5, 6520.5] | -0.7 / 5.44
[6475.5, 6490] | -0.5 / 5.49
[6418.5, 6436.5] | -1.5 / 5.62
